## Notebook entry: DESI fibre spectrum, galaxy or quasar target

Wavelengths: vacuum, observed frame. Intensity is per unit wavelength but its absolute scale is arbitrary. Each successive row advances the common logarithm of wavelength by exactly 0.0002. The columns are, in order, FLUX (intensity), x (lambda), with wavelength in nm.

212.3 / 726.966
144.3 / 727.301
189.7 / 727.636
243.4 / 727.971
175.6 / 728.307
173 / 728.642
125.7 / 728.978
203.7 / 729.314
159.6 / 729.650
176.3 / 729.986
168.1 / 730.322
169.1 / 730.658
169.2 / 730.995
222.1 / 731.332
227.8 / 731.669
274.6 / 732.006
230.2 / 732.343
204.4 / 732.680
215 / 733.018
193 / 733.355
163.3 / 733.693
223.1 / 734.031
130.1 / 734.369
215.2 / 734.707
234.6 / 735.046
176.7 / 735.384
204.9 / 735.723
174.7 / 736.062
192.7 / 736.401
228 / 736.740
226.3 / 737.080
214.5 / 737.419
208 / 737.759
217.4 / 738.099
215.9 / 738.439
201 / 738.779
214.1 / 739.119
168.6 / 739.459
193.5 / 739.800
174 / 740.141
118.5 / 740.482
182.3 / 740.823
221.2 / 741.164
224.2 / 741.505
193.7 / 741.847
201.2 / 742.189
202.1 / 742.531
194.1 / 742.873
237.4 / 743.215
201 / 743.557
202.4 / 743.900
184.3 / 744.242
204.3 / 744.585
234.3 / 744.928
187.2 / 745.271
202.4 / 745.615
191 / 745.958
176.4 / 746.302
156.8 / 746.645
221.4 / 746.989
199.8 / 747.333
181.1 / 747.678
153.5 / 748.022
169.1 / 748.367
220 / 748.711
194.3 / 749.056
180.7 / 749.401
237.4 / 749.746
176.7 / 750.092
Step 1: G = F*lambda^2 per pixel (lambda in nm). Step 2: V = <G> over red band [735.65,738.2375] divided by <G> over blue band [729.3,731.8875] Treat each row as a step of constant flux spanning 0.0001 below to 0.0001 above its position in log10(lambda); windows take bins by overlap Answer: 1.13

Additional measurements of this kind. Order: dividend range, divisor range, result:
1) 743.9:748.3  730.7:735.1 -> 0.96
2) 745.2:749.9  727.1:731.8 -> 1.10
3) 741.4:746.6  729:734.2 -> 1.05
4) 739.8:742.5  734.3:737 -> 0.97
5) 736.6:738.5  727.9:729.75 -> 1.26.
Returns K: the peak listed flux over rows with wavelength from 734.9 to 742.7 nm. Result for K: 234.6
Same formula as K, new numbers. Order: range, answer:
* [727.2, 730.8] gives 243.4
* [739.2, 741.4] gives 221.2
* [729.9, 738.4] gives 274.6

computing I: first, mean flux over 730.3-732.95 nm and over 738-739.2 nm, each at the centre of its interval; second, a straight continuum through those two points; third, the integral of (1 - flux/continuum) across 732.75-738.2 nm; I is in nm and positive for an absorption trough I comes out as 0.27 nm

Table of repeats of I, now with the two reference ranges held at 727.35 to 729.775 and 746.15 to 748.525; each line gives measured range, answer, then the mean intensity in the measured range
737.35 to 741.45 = -0.33 nm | 194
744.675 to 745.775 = -0.17 nm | 208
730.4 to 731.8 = -0.11 nm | 194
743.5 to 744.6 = -0.10 nm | 197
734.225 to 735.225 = -0.08 nm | 195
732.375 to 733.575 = -0.17 nm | 205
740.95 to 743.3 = -0.38 nm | 209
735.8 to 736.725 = -0.07 nm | 193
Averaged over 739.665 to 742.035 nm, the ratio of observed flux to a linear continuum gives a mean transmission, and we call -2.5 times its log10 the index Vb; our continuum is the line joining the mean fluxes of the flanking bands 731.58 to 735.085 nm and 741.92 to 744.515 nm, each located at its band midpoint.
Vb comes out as 0.097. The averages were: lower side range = 209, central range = 187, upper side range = 203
